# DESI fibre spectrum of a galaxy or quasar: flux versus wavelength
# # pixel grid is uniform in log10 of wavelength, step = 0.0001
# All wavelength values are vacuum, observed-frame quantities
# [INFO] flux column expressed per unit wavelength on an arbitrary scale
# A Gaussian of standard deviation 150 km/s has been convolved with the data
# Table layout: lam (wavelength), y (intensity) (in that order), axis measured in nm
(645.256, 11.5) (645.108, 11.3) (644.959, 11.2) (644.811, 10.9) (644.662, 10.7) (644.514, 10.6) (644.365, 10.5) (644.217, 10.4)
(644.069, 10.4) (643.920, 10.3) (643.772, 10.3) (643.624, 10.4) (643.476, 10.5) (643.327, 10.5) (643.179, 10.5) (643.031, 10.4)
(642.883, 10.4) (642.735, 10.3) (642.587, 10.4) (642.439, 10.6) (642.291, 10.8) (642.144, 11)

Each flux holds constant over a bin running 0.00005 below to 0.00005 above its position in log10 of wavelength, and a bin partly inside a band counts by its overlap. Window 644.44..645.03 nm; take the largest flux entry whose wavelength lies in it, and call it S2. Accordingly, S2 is 11.2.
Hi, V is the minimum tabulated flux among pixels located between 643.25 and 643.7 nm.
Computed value 10.4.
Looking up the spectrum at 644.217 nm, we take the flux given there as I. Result 10.4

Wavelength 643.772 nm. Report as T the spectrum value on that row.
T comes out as 10.3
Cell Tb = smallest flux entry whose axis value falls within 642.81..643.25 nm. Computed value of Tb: 10.4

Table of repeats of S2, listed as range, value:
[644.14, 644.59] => 10.6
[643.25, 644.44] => 10.5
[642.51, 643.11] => 10.4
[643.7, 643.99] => 10.3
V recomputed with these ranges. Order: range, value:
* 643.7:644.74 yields 10.3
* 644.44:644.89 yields 10.6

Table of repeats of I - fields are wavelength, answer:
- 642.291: 10.8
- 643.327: 10.5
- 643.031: 10.4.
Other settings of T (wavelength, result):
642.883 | 10.4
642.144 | 11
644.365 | 10.5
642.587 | 10.4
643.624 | 10.4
